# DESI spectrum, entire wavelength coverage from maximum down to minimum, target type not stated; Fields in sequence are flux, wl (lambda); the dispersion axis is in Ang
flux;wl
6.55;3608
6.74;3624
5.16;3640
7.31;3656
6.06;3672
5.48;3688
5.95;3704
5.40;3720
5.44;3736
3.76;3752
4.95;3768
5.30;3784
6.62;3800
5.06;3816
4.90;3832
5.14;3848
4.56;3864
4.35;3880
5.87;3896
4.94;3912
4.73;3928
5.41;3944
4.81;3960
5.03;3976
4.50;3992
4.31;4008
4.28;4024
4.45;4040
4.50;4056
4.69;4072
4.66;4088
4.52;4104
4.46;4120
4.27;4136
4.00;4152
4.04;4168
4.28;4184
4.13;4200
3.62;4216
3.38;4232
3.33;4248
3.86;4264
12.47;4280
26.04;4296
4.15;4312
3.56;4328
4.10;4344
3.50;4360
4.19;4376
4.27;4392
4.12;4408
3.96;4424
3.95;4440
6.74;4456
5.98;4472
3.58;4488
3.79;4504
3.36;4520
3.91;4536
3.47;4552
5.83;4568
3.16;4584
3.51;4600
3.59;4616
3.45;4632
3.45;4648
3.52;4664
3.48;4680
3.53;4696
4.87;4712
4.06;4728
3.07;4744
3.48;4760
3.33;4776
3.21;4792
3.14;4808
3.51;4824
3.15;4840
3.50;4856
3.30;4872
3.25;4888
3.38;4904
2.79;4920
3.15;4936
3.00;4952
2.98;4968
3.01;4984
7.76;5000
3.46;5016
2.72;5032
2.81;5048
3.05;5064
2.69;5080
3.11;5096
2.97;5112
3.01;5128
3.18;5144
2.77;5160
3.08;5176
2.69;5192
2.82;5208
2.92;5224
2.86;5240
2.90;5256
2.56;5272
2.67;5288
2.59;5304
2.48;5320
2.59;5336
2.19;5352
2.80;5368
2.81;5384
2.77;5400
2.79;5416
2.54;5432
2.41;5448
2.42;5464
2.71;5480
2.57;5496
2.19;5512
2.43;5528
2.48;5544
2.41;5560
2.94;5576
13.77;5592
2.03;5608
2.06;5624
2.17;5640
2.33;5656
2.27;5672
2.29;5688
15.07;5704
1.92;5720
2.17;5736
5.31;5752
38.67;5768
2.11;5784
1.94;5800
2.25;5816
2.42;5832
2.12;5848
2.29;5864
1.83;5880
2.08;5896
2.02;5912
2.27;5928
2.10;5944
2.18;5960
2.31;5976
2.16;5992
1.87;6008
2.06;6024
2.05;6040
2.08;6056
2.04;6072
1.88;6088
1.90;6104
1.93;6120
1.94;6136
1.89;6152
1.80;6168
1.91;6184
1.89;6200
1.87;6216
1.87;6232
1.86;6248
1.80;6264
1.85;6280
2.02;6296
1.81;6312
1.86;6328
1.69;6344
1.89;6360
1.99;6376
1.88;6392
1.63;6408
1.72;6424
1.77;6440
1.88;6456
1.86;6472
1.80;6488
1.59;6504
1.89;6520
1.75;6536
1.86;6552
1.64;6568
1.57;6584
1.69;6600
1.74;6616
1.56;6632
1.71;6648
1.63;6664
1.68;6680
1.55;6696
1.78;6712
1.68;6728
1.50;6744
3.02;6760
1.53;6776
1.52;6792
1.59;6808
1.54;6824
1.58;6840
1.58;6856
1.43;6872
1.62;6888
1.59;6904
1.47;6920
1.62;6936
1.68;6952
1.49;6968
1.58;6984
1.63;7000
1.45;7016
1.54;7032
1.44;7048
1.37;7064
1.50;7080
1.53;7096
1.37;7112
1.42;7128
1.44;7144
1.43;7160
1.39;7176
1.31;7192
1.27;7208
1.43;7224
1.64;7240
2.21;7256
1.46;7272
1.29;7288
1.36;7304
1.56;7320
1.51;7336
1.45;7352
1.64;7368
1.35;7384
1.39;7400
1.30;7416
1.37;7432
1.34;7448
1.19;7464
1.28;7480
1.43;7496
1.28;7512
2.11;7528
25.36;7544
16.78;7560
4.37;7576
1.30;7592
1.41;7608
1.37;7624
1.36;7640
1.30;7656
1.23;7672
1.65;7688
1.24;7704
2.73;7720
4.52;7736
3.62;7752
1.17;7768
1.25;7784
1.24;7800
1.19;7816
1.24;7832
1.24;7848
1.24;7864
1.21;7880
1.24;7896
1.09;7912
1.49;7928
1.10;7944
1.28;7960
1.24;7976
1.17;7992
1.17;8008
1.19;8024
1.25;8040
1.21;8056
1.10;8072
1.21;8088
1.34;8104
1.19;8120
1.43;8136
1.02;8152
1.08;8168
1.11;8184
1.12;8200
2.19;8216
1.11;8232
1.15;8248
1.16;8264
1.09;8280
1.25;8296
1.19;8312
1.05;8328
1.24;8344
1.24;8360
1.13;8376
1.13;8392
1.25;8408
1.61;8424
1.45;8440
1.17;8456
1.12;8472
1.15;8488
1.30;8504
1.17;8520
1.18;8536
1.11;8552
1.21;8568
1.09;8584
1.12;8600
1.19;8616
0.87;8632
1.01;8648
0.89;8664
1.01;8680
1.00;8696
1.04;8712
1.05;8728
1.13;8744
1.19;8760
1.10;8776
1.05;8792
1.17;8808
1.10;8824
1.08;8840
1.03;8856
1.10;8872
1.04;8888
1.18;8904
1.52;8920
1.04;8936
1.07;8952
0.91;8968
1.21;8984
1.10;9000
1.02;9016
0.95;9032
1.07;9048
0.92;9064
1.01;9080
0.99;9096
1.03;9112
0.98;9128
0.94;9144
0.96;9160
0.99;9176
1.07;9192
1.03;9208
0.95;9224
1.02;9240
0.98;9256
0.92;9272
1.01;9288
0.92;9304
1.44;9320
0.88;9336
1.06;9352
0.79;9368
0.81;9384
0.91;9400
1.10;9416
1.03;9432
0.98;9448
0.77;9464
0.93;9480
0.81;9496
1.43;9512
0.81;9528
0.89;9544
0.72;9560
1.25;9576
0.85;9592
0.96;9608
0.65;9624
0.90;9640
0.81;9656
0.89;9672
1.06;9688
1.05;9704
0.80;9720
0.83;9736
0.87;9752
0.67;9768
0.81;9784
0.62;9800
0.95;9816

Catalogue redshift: 0.15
